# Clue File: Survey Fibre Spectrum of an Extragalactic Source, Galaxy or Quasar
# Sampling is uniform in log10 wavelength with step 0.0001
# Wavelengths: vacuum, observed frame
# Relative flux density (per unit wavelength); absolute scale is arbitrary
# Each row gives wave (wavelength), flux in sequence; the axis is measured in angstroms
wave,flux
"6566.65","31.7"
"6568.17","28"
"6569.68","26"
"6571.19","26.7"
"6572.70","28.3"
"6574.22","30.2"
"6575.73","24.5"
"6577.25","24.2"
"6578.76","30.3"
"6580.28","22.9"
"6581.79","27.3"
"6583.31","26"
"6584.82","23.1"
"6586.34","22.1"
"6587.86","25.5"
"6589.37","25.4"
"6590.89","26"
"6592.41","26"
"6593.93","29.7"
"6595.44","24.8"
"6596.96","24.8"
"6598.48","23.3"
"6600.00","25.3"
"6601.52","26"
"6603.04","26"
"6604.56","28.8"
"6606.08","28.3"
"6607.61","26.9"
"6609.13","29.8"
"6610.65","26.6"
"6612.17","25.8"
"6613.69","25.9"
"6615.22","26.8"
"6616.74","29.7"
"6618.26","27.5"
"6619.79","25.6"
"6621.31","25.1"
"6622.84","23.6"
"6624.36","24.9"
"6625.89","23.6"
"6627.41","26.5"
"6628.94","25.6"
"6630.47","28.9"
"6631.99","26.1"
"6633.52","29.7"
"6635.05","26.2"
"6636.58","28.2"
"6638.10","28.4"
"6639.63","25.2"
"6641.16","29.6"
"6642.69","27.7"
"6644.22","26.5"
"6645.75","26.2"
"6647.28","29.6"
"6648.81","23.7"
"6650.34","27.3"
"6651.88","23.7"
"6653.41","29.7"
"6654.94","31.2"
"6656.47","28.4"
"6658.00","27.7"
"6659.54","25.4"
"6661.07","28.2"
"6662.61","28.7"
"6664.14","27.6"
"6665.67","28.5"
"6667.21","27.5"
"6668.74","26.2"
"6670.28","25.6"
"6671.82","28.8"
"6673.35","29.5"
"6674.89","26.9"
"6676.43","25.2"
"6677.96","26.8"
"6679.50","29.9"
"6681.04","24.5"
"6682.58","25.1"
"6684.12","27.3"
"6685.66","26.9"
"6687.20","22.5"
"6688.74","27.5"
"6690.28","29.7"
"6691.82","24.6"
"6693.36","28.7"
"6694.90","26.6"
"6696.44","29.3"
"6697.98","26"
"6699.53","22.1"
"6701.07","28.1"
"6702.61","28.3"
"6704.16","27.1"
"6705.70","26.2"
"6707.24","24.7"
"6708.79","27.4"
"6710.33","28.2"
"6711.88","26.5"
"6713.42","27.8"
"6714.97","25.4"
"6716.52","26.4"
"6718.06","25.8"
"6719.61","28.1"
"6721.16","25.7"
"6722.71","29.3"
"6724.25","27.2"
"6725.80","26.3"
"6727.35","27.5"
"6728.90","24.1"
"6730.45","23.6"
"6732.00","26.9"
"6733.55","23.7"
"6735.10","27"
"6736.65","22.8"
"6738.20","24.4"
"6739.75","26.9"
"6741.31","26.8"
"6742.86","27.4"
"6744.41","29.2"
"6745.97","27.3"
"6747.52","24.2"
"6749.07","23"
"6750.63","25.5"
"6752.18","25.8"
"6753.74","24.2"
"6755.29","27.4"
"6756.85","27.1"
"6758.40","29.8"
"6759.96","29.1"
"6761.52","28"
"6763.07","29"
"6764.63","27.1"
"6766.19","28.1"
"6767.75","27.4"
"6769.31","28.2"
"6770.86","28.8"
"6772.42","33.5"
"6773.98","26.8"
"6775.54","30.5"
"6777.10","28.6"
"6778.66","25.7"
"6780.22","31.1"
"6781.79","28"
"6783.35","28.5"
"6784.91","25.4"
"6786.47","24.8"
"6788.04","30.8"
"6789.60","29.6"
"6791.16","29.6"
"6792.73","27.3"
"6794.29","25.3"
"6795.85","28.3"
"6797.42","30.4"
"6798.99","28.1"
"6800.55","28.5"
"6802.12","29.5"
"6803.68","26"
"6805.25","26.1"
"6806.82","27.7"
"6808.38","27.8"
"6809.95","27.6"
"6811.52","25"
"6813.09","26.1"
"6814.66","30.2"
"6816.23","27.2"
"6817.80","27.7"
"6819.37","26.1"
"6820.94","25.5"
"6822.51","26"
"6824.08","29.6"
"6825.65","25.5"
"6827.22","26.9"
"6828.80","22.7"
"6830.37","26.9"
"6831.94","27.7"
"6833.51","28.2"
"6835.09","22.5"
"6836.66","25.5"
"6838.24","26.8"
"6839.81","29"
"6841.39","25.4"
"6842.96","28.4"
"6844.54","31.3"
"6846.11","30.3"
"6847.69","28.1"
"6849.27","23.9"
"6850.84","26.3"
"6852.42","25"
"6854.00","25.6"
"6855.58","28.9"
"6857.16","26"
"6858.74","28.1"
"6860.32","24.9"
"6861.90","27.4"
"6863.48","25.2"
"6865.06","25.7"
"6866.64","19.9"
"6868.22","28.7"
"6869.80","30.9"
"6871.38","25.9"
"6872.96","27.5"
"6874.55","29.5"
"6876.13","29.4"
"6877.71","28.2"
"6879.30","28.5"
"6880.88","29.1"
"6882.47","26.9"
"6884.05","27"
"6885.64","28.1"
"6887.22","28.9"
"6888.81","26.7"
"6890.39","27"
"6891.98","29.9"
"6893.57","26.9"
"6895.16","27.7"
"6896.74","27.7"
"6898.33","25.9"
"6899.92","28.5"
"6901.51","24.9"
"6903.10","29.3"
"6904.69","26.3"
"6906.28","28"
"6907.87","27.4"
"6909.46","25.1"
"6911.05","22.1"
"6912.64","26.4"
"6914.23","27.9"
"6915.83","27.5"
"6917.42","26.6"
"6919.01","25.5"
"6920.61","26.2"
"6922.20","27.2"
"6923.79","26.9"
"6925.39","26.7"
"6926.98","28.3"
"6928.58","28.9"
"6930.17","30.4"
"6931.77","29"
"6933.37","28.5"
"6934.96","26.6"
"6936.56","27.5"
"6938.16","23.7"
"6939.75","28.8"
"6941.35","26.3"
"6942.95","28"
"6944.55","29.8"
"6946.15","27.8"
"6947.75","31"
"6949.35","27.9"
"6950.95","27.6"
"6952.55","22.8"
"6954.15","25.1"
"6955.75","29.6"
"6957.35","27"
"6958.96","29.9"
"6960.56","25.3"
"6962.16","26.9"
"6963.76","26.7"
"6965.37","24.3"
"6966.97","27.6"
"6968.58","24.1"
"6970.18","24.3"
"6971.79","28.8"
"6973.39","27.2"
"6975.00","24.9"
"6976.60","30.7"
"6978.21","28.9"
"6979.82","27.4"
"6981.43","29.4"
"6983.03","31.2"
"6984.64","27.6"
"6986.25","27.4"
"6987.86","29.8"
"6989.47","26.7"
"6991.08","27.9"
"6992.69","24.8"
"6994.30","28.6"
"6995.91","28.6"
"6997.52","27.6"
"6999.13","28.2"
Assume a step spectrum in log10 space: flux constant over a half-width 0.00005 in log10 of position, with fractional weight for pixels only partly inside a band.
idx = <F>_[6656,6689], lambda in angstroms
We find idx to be 27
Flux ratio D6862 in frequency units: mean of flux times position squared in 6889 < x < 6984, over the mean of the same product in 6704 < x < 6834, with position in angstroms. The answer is 1.06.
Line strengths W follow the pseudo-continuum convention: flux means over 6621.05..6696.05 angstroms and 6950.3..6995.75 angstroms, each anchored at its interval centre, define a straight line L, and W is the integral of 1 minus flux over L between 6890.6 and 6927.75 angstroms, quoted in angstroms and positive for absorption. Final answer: 0.4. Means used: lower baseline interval 27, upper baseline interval 27.3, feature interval 26.9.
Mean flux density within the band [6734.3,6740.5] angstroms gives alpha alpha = 25.3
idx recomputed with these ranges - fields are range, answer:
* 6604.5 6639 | 26.8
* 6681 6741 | 26.3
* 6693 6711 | 26.8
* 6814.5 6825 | 27.3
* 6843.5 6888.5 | 27.3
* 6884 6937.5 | 27.3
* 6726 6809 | 27.3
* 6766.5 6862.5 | 27.5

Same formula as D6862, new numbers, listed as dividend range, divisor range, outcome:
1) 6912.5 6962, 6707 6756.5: 1.11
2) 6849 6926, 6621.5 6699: 1.07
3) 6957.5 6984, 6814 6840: 1.07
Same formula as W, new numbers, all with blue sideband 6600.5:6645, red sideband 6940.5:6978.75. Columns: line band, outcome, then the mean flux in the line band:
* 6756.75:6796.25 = -2.0 angstroms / 28.3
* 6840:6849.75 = -0.4 angstroms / 28.1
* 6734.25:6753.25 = 0.8 angstroms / 25.8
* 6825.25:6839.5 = 0.6 angstroms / 26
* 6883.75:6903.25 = -0.3 angstroms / 27.5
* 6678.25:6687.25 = 0.2 angstroms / 26.3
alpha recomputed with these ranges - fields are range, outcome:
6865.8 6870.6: 26.5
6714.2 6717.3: 25.9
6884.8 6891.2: 27.7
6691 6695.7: 26.7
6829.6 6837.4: 26.2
